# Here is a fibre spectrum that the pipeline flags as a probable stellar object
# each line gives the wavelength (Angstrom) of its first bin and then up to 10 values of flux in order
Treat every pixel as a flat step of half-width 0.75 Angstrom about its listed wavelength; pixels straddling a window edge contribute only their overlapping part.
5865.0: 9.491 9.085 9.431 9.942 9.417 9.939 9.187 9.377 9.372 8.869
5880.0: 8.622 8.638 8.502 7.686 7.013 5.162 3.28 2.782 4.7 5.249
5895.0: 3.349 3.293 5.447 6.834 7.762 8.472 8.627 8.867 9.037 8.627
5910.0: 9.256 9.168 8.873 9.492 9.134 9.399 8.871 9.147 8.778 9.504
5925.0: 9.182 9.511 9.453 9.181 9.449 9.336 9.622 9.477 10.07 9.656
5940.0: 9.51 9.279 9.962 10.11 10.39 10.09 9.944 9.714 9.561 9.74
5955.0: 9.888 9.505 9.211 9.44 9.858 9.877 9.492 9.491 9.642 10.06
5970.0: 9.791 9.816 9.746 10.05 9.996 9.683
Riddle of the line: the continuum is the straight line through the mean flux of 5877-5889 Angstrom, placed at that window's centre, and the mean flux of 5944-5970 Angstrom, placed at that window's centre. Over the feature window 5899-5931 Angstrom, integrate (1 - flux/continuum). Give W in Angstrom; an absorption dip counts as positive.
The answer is -1.50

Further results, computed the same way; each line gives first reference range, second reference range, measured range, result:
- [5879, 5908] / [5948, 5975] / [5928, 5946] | -2.24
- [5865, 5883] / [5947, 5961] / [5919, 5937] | 0.37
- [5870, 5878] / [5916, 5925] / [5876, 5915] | 8.86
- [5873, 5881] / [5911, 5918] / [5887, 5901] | 6.93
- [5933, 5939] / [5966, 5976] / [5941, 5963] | -0.02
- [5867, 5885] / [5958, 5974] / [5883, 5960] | 8.31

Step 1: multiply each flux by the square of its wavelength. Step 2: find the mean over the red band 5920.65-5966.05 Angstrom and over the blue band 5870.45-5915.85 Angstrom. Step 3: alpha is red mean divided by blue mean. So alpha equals 1.3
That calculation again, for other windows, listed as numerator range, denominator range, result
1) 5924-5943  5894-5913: 1.29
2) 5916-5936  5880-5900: 1.67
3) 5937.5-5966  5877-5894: 1.52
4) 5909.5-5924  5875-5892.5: 1.32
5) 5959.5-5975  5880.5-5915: 1.44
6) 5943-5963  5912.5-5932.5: 1.07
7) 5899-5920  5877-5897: 1.45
